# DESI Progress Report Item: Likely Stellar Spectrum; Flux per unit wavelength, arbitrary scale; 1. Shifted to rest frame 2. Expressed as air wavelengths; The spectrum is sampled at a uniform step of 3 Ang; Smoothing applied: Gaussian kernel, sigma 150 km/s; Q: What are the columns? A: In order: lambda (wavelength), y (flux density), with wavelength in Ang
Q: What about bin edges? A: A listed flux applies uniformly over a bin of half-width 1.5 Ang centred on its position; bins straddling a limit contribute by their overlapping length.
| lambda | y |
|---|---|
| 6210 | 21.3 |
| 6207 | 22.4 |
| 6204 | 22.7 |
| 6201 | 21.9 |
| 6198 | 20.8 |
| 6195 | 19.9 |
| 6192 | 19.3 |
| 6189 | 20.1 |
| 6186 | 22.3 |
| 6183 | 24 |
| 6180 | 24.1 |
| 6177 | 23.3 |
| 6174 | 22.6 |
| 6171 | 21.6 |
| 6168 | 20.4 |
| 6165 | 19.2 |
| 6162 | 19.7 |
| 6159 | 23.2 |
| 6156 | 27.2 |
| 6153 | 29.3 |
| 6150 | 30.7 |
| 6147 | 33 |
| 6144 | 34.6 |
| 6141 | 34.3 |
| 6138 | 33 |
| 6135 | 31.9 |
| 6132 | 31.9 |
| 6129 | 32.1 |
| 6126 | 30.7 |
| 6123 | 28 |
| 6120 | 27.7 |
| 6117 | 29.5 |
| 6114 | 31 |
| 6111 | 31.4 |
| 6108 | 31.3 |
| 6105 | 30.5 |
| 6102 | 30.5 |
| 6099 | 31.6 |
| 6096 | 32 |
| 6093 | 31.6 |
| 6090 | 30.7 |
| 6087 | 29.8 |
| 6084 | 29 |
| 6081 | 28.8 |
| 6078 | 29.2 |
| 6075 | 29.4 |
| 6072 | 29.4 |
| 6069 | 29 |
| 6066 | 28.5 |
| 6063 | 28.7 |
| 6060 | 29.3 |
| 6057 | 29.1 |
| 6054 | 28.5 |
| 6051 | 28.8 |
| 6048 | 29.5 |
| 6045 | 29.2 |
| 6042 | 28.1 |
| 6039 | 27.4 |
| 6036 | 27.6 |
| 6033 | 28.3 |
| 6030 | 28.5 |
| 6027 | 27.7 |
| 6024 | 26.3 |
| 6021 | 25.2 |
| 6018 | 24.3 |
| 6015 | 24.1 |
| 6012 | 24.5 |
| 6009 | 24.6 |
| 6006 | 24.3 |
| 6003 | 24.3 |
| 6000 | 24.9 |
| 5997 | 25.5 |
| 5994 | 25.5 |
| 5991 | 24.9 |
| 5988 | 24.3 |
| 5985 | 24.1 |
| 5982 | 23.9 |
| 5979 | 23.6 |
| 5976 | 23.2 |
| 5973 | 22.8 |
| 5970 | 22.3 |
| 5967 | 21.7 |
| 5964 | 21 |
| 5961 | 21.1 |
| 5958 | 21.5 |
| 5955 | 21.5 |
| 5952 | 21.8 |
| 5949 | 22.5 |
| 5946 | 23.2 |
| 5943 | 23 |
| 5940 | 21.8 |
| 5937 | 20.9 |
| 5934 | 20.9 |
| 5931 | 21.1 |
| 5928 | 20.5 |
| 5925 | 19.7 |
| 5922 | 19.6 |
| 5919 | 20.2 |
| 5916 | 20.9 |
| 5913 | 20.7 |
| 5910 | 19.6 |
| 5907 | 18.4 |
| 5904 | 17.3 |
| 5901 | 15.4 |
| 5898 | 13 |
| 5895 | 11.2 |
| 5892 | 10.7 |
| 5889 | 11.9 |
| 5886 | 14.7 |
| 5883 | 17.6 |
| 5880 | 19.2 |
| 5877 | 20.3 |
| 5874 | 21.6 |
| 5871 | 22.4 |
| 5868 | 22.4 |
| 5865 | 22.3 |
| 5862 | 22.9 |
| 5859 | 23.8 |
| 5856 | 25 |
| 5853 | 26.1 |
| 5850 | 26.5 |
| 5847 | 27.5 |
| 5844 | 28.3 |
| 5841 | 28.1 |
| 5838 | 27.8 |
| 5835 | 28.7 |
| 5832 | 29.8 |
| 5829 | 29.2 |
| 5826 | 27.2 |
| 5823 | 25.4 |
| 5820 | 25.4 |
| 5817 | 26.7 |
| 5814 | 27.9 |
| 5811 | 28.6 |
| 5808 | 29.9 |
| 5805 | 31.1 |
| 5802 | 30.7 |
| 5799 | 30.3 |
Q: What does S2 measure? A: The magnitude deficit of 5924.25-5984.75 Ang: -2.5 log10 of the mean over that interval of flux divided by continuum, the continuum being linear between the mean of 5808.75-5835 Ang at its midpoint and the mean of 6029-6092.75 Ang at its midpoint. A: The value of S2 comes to 0.28 mag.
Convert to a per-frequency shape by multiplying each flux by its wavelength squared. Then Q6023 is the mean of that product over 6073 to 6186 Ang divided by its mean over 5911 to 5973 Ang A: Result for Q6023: 1.4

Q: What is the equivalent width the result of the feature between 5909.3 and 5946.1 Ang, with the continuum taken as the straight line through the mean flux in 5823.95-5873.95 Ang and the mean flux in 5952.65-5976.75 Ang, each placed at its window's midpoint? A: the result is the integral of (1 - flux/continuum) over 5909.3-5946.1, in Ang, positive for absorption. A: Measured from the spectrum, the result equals 3.6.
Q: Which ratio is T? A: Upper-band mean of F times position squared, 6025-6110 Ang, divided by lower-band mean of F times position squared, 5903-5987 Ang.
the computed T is 1.43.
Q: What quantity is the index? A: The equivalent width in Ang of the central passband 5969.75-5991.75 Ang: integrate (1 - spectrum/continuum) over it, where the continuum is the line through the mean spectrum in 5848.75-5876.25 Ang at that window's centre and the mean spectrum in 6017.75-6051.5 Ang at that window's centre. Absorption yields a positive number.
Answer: 2.3 Ang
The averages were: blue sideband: 23.5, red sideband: 27.7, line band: 23.7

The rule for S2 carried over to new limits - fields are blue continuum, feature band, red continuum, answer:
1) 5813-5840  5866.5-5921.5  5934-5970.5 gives 0.35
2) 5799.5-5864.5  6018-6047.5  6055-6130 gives 0.07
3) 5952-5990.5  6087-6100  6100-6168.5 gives -0.13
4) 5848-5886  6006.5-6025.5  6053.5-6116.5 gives 0.11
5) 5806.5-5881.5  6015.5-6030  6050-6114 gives 0.11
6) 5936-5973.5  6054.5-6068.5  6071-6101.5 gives -0.01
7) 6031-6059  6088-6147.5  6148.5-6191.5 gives -0.23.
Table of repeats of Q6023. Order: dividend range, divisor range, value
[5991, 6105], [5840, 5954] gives 1.43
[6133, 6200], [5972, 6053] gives 1.03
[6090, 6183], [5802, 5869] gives 1.17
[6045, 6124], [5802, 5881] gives 1.24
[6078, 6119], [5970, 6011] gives 1.30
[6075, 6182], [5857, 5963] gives 1.57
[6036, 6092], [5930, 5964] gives 1.39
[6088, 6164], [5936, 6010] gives 1.37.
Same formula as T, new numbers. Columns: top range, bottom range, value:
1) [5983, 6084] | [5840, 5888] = 1.25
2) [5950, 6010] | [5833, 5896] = 1.10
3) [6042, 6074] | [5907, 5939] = 1.49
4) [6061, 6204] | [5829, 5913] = 1.41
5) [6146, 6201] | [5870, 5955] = 1.33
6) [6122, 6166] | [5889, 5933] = 1.80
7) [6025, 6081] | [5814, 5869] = 1.17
